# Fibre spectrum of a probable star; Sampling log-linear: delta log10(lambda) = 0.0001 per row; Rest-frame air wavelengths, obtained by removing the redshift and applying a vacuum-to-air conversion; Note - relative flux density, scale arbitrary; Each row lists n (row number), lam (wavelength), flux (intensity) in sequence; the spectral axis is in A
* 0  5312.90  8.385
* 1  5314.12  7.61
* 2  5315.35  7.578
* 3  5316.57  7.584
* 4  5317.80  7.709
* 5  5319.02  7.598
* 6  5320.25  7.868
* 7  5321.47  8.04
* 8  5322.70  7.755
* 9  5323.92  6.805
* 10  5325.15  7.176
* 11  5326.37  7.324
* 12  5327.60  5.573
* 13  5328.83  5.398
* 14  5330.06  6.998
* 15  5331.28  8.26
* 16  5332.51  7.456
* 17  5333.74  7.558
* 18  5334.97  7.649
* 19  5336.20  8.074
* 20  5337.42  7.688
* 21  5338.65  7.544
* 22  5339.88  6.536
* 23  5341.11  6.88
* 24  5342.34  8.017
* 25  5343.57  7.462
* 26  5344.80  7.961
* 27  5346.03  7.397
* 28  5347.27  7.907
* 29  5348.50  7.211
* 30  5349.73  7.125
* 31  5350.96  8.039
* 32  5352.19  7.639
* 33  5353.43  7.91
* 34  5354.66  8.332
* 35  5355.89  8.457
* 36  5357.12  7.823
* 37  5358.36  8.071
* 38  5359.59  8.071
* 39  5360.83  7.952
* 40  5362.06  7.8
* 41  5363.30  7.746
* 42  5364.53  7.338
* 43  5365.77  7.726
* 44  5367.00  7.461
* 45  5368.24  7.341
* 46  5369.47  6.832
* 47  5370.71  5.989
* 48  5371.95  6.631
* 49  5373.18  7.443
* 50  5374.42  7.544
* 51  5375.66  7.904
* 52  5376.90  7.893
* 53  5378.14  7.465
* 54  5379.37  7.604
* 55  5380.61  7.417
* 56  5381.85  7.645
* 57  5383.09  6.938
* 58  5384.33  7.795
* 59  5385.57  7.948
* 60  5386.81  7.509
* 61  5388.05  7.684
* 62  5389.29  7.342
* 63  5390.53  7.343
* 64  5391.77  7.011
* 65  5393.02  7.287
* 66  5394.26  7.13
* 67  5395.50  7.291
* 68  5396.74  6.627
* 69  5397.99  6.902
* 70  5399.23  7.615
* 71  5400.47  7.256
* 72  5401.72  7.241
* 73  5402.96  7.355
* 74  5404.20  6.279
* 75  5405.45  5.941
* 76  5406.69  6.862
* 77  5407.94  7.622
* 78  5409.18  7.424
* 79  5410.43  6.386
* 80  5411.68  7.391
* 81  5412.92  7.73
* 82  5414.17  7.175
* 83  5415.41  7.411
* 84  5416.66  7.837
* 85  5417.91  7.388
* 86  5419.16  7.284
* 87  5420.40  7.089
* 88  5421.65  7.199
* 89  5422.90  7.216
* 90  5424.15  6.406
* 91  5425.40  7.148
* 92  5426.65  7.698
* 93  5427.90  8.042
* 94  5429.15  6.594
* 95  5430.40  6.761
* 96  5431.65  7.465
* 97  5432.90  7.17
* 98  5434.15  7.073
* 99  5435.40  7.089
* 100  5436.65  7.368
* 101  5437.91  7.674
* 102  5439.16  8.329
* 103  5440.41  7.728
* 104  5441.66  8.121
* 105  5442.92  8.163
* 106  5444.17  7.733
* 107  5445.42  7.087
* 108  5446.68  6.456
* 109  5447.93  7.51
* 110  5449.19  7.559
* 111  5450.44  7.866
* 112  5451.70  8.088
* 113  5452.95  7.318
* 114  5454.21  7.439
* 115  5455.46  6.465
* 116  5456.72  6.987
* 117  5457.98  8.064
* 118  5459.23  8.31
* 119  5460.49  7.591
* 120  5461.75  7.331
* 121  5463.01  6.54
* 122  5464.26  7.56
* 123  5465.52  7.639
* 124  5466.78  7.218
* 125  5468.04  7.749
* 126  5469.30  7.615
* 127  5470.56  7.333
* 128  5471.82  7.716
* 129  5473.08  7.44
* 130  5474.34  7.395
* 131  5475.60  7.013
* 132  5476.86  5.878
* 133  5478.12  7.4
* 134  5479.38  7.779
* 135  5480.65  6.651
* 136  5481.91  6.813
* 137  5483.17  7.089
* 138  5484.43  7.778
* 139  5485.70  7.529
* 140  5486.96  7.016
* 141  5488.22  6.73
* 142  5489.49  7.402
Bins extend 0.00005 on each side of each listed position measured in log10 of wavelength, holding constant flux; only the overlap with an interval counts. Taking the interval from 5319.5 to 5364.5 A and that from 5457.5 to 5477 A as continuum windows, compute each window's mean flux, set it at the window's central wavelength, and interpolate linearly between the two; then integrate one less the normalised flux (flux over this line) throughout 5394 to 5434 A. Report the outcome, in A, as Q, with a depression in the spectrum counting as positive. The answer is 1.7 A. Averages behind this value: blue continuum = 7.54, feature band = 7.15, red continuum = 7.43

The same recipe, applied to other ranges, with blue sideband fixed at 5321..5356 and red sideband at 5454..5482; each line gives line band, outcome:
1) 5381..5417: 0.7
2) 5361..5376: 0.2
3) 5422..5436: 0.4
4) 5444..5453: -0.1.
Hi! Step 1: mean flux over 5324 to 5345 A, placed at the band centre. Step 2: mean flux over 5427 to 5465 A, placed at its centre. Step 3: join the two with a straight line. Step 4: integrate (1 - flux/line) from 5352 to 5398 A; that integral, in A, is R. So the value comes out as -1.15 A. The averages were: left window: 7.24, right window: 7.45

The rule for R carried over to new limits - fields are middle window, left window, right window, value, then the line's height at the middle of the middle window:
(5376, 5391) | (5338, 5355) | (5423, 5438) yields -0.3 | 7.39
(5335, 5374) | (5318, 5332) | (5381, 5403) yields -1.7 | 7.25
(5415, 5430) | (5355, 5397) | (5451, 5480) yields 0.3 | 7.43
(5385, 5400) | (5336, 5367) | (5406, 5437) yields 0.2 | 7.42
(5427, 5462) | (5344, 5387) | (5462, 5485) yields -0.6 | 7.35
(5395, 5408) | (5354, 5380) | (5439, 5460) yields 1.1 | 7.59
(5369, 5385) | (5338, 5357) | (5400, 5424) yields 0.2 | 7.41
